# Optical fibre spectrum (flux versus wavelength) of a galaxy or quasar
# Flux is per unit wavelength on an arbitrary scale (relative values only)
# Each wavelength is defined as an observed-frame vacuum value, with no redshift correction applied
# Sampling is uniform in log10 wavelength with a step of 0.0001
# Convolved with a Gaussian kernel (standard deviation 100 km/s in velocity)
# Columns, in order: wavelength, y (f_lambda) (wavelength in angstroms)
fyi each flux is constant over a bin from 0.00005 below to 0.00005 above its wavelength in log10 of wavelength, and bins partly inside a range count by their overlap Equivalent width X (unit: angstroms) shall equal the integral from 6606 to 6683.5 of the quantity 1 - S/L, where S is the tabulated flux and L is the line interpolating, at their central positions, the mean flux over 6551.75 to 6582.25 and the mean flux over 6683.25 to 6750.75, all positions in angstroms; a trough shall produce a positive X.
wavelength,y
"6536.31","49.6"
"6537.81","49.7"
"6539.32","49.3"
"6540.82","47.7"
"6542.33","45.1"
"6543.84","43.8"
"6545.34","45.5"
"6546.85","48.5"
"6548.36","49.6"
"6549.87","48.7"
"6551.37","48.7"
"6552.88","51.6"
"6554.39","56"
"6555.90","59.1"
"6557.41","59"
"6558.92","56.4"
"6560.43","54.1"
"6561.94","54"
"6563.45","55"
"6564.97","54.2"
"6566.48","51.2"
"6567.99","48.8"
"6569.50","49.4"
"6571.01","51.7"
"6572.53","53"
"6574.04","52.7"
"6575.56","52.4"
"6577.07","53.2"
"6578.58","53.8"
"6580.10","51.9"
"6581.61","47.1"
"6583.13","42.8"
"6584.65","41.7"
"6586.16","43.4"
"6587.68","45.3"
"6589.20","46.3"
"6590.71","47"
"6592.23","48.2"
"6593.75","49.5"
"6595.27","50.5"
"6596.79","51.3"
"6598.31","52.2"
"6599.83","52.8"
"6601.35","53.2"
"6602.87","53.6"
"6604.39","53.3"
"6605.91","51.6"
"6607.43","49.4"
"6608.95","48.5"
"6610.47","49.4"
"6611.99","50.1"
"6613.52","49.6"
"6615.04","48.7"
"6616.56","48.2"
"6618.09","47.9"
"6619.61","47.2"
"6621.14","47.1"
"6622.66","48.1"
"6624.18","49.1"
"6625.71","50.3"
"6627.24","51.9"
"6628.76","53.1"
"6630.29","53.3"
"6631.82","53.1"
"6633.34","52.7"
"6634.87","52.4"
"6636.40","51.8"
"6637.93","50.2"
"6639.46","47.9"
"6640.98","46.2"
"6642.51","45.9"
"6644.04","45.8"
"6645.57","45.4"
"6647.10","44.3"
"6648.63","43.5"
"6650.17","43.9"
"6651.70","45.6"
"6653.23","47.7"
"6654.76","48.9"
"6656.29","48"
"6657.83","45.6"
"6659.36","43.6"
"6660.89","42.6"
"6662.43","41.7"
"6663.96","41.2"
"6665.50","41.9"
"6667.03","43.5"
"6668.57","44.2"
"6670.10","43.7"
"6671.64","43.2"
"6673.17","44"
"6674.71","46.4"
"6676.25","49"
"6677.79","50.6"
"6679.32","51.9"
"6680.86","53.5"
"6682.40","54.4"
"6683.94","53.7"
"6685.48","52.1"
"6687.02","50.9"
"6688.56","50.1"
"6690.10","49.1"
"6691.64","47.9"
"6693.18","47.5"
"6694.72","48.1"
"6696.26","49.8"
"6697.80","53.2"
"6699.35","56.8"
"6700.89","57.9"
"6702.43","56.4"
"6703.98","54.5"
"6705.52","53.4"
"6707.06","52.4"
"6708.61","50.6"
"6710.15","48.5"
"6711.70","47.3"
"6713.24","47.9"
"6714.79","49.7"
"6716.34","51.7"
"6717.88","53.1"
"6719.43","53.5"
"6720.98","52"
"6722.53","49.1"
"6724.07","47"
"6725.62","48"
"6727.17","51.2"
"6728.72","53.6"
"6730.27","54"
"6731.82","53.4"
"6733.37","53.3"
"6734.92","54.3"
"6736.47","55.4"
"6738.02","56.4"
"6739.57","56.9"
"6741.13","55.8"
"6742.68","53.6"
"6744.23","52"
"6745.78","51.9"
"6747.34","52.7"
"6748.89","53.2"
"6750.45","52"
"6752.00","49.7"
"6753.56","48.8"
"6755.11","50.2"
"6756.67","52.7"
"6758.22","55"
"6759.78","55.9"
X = 7.1 angstroms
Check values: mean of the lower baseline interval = 53.2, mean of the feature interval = 47.8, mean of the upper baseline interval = 52.1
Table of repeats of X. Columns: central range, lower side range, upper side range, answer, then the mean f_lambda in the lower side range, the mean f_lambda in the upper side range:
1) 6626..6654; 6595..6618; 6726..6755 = 1.5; 50.7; 53.1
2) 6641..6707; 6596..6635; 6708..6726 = 2.7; 50.7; 49.9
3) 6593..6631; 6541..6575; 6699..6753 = 1.1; 51.6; 52.5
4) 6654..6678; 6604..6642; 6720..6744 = 3.0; 50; 52.9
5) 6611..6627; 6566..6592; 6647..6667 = -0.7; 48.9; 44.5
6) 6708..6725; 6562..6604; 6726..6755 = 0.8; 50.2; 53.1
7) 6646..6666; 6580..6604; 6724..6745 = 2.4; 48.5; 53.4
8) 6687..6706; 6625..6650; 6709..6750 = -0.4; 49.1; 52.1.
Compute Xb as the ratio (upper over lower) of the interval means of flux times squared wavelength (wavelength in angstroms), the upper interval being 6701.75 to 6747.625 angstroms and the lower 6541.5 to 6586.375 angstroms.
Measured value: 1.08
